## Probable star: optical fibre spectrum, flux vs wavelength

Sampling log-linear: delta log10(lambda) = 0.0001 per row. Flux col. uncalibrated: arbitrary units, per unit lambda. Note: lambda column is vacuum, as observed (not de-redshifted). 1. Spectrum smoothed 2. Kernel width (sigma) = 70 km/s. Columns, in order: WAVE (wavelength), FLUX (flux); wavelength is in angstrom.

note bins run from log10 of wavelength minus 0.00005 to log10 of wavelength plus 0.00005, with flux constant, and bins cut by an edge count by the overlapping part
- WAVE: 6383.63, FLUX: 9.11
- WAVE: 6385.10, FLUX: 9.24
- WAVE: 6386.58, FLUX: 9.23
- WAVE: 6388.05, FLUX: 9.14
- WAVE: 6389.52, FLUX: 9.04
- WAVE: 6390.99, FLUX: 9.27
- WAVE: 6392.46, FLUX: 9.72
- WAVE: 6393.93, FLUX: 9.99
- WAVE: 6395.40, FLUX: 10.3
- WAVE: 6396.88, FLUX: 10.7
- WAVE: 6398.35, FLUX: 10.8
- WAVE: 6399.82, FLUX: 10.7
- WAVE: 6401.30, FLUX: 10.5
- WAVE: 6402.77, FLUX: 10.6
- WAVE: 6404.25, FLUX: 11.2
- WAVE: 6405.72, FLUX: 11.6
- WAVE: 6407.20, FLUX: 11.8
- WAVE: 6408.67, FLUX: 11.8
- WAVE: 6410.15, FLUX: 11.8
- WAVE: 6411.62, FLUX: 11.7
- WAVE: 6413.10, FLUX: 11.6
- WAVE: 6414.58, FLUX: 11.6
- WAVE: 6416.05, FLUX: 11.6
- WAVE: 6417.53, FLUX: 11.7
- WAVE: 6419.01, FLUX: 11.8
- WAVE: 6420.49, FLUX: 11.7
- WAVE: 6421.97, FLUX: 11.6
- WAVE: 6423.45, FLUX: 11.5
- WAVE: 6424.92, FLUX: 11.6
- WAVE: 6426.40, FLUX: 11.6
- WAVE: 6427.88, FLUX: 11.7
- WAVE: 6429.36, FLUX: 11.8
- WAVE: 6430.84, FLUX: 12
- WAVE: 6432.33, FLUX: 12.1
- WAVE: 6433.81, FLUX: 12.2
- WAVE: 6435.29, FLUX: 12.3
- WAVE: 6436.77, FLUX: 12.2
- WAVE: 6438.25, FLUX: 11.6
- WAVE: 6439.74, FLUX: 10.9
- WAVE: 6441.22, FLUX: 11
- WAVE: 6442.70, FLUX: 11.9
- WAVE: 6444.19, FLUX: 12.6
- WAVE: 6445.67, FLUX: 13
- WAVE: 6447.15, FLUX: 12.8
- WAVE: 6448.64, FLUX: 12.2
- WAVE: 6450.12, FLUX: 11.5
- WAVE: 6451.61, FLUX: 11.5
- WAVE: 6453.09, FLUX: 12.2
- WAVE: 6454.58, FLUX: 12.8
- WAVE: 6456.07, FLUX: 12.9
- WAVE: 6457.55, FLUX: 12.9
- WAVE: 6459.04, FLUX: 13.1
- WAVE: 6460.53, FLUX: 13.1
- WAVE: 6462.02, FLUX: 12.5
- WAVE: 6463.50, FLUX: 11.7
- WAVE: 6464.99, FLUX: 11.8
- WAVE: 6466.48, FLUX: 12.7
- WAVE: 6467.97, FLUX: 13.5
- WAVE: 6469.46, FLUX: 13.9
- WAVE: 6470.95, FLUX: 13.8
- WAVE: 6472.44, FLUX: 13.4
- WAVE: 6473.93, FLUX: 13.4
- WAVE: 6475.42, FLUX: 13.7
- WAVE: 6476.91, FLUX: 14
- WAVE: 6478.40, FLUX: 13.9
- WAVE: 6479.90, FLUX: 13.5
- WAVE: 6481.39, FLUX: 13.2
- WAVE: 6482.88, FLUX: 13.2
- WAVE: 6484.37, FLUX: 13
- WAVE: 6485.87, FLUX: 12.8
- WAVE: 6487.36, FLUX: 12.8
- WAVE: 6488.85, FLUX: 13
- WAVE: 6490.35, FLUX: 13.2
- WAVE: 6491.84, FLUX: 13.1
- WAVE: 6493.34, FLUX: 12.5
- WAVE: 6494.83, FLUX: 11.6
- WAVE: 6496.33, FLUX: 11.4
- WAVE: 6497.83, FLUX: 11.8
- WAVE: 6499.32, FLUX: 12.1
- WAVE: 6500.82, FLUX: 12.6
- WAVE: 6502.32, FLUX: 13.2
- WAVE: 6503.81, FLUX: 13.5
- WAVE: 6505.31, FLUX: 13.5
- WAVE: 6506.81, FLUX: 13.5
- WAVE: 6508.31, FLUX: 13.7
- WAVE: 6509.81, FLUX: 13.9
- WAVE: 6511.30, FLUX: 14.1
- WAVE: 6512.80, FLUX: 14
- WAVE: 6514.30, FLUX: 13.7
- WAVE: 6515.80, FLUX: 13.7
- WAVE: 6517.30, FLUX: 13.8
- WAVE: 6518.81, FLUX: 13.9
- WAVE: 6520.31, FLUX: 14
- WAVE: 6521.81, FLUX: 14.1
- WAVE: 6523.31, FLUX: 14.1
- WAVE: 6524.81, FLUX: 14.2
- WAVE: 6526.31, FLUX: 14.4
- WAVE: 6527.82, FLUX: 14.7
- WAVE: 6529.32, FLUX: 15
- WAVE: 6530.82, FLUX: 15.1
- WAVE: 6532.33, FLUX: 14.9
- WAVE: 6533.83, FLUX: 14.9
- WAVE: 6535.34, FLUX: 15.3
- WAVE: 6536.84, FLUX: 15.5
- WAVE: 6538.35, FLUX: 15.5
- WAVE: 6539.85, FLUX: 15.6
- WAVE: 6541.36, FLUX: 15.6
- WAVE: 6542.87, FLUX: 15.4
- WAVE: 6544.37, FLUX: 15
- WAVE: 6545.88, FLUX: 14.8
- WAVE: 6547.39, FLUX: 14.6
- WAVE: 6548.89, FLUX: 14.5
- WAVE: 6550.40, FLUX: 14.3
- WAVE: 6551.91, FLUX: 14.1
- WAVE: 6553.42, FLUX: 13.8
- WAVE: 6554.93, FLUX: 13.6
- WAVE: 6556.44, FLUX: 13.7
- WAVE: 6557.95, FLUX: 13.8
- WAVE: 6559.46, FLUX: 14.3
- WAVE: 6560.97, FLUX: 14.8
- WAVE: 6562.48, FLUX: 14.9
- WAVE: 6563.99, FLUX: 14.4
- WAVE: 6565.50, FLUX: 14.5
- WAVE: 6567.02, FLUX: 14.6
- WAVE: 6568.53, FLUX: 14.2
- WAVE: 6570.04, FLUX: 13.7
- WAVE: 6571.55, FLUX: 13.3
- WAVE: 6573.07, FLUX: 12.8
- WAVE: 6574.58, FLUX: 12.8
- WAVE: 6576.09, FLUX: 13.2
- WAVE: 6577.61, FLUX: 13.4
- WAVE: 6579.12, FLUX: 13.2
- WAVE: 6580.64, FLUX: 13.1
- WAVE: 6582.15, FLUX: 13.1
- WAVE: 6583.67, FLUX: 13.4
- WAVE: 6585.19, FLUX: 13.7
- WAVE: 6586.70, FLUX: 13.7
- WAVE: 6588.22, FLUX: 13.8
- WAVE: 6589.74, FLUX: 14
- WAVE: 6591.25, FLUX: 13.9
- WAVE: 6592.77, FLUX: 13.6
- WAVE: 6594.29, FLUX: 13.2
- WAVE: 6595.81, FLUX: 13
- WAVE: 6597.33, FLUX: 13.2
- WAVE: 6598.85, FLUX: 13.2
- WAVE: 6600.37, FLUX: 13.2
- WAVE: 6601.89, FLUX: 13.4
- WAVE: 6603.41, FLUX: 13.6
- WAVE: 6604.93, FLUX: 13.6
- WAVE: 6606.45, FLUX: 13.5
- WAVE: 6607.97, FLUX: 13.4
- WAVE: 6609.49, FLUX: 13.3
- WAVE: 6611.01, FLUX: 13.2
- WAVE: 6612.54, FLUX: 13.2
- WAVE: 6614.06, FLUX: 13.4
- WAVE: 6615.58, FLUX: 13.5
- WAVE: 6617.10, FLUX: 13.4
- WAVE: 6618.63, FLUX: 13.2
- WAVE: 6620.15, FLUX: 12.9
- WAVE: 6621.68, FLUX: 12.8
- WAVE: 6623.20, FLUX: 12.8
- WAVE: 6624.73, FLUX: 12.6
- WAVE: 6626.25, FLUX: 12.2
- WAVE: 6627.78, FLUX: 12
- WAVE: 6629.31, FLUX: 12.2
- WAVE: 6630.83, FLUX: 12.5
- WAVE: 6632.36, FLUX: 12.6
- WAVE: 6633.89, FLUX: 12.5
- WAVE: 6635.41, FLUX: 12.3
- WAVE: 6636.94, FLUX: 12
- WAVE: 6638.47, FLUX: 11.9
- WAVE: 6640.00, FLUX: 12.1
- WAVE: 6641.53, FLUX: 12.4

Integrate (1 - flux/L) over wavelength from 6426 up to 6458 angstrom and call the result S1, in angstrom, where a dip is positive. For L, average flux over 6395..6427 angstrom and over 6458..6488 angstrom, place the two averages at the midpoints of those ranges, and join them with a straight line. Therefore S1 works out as 0.5 angstrom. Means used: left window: 11.4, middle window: 12.1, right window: 13.1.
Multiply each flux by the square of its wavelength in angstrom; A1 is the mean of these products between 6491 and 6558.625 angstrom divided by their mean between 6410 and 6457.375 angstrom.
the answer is 1.21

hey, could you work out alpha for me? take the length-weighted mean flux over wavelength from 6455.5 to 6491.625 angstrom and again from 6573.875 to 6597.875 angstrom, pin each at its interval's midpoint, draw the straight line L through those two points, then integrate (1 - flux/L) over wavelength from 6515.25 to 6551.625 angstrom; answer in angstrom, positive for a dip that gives -3.92 angstrom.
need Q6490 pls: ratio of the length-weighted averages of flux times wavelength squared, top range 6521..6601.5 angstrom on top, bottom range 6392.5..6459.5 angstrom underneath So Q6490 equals 1.3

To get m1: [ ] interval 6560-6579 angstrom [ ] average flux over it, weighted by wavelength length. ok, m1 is 13.9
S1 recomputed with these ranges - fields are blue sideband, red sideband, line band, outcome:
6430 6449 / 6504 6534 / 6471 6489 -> -0.3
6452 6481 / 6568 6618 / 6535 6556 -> -2.4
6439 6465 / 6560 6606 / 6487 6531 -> -2.1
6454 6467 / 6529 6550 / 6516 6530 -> 0.4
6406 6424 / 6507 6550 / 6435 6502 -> 2.0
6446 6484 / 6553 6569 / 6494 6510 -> 0.8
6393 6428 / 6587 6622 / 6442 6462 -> -1.3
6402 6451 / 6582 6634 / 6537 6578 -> -4.9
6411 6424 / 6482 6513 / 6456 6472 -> -0.6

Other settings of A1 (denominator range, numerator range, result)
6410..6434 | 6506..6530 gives 1.23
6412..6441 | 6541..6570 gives 1.28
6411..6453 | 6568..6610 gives 1.19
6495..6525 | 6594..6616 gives 1.02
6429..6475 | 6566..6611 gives 1.13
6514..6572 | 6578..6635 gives 0.93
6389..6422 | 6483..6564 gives 1.31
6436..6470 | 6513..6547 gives 1.22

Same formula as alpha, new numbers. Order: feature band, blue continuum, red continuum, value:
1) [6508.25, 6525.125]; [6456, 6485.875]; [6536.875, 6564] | 0.08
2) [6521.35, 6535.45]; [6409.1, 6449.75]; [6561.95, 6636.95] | -2.20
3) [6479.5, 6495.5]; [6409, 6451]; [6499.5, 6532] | 0.41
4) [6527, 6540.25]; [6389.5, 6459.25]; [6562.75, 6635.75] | -2.64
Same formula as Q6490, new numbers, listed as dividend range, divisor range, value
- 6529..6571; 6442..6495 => 1.17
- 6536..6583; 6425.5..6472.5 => 1.19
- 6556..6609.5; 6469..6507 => 1.08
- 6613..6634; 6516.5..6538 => 0.90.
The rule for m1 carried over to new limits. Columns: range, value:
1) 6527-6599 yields 14.1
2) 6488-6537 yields 13.7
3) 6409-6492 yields 12.4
